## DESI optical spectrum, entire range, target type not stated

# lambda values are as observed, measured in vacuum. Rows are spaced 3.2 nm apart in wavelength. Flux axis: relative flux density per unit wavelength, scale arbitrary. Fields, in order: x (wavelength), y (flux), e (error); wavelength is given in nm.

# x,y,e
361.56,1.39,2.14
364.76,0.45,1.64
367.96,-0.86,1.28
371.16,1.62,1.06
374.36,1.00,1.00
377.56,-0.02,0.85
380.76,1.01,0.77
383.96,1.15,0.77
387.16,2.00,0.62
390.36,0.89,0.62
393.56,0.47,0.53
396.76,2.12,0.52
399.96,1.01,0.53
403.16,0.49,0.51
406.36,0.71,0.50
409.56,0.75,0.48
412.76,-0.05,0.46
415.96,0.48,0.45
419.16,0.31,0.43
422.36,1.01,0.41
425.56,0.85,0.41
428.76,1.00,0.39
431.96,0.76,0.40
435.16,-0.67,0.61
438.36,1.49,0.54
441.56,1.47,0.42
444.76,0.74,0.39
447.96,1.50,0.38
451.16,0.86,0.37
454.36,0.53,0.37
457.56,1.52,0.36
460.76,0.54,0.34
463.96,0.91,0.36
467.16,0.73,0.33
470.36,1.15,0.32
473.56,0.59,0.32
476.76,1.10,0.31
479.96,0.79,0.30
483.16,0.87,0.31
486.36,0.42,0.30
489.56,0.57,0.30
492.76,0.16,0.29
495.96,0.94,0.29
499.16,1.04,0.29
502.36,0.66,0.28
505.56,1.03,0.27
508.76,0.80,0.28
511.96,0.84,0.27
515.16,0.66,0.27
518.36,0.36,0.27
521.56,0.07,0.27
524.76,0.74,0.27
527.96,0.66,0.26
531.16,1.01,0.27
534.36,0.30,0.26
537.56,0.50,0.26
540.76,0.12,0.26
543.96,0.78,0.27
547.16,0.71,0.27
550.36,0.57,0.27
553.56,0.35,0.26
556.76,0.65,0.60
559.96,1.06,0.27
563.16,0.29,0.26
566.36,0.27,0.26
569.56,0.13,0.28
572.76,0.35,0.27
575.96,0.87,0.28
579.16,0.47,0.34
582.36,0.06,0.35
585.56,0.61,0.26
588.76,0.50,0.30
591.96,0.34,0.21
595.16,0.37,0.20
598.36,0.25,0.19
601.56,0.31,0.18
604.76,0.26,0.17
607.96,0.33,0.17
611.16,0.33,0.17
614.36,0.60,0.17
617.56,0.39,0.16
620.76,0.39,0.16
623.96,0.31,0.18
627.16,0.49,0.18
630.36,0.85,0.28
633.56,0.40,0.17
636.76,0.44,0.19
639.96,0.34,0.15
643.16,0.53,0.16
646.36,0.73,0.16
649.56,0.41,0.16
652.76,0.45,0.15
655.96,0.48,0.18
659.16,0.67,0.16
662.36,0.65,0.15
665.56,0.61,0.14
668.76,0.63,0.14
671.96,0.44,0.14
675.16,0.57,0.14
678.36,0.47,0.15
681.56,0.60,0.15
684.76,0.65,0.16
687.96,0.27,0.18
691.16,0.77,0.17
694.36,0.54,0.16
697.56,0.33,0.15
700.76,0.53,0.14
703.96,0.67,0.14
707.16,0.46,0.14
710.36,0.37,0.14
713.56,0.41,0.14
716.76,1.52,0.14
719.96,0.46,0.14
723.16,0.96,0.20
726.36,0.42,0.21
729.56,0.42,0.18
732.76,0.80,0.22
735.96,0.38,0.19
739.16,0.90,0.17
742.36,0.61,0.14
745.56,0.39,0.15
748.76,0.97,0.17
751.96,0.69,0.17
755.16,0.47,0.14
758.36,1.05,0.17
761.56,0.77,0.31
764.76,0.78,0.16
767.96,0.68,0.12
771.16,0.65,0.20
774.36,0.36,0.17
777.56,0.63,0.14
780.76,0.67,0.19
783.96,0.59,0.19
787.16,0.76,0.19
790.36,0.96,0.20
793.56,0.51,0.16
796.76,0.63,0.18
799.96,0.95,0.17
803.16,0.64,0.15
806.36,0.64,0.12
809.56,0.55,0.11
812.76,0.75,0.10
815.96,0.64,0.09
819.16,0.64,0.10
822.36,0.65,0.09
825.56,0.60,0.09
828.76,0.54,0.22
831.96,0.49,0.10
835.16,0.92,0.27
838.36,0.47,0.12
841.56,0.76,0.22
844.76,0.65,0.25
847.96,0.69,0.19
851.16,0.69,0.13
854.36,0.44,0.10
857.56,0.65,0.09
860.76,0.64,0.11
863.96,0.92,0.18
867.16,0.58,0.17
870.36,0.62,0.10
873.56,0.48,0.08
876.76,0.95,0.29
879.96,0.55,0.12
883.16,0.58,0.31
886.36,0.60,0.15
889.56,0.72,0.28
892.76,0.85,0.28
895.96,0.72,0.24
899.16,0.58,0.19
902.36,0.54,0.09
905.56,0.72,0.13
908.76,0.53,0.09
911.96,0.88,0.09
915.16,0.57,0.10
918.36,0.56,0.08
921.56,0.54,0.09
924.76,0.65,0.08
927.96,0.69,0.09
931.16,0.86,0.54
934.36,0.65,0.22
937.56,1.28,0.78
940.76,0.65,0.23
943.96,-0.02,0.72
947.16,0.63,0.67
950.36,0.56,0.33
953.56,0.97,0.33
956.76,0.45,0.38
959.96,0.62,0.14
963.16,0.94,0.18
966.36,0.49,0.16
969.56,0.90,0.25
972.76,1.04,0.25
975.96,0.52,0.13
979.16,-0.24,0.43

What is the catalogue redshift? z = 0.921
